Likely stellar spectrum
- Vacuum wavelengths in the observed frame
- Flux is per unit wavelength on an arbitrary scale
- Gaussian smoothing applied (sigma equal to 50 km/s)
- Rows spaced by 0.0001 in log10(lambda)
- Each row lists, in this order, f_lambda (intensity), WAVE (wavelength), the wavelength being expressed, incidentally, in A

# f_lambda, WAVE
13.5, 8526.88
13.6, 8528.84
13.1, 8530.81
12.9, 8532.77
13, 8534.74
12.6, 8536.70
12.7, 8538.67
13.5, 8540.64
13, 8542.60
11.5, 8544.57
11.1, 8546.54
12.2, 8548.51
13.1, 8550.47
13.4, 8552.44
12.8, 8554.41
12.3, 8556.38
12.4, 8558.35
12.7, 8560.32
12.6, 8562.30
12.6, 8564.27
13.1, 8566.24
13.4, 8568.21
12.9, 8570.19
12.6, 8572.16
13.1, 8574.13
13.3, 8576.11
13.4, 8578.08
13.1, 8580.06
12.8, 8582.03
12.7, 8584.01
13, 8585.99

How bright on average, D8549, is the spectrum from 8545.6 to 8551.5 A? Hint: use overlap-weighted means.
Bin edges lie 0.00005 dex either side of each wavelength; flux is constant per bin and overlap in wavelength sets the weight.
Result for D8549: 12.2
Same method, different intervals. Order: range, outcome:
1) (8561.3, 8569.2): 12.9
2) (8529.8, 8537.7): 12.9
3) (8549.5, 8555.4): 13.1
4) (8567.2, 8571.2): 13.1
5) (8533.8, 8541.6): 12.9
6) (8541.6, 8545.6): 12.2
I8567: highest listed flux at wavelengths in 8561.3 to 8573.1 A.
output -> 13.4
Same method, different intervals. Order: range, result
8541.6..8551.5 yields 13.1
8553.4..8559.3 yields 12.8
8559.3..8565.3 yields 12.7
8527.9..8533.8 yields 13.6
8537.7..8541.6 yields 13.5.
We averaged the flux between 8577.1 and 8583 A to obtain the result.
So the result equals 13.1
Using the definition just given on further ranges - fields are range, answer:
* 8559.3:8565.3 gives 12.6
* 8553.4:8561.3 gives 12.6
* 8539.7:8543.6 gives 13.3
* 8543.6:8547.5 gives 11.3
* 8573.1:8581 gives 13.2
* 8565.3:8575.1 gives 13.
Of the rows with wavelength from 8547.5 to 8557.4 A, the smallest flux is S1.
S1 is 12.2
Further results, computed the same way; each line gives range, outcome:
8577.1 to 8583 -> 12.8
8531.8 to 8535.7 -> 12.9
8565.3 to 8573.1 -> 12.6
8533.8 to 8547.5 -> 11.1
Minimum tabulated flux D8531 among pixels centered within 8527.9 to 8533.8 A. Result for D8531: 12.9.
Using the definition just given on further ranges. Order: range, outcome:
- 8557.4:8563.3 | 12.4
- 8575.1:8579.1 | 13.3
